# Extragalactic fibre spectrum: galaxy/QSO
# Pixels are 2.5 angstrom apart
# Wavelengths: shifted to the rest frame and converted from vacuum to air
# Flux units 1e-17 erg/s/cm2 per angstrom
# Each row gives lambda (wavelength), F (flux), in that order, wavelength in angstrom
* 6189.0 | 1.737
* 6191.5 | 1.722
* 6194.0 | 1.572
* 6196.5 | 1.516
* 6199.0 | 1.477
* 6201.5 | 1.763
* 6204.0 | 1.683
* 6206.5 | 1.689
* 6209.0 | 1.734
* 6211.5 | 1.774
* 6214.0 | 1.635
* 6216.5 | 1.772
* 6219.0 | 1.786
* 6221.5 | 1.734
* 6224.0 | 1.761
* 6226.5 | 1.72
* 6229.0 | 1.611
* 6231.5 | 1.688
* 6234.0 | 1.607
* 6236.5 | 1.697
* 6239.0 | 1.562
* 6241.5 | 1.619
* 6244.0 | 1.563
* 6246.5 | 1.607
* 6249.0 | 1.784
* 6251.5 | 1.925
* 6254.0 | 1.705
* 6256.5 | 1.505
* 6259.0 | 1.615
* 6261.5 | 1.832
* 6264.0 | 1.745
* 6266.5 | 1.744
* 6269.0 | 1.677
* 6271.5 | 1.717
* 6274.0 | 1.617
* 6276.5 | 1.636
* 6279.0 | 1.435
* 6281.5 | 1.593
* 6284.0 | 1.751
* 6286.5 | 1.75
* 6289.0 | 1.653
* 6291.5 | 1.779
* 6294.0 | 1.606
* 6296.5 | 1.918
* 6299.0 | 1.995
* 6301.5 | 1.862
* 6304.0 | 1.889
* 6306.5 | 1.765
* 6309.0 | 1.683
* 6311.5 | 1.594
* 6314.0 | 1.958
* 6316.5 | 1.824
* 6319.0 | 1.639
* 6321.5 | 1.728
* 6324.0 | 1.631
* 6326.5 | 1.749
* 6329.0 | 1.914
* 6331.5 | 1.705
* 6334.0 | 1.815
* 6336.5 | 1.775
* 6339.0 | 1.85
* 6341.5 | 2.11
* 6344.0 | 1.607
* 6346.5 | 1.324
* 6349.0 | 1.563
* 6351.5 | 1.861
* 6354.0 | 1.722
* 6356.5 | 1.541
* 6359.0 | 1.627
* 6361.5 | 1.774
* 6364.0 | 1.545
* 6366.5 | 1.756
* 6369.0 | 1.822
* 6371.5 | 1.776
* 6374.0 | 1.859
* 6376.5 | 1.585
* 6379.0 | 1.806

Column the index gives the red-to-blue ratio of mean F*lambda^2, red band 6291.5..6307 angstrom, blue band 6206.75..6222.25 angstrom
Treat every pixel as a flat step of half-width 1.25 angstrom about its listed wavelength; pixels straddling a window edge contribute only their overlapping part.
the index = 1.1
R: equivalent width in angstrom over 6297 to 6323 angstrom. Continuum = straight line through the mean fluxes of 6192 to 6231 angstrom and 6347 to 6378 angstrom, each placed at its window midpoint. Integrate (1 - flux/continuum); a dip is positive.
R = -1.6 angstrom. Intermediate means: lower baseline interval 1.68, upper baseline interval 1.69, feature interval 1.8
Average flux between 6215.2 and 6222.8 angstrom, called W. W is 1.76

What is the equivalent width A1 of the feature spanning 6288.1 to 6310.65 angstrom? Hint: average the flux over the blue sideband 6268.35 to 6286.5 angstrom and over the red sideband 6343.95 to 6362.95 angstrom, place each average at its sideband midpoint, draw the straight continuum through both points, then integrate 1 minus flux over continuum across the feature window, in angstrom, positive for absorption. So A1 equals -2.2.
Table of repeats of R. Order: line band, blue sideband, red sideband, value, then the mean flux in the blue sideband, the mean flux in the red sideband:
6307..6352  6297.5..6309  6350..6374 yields 1.42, 1.86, 1.72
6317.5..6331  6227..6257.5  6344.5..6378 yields -0.52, 1.66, 1.67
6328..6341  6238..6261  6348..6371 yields -1.08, 1.66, 1.69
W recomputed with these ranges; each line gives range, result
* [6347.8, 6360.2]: 1.66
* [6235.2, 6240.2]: 1.63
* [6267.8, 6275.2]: 1.67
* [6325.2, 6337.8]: 1.79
